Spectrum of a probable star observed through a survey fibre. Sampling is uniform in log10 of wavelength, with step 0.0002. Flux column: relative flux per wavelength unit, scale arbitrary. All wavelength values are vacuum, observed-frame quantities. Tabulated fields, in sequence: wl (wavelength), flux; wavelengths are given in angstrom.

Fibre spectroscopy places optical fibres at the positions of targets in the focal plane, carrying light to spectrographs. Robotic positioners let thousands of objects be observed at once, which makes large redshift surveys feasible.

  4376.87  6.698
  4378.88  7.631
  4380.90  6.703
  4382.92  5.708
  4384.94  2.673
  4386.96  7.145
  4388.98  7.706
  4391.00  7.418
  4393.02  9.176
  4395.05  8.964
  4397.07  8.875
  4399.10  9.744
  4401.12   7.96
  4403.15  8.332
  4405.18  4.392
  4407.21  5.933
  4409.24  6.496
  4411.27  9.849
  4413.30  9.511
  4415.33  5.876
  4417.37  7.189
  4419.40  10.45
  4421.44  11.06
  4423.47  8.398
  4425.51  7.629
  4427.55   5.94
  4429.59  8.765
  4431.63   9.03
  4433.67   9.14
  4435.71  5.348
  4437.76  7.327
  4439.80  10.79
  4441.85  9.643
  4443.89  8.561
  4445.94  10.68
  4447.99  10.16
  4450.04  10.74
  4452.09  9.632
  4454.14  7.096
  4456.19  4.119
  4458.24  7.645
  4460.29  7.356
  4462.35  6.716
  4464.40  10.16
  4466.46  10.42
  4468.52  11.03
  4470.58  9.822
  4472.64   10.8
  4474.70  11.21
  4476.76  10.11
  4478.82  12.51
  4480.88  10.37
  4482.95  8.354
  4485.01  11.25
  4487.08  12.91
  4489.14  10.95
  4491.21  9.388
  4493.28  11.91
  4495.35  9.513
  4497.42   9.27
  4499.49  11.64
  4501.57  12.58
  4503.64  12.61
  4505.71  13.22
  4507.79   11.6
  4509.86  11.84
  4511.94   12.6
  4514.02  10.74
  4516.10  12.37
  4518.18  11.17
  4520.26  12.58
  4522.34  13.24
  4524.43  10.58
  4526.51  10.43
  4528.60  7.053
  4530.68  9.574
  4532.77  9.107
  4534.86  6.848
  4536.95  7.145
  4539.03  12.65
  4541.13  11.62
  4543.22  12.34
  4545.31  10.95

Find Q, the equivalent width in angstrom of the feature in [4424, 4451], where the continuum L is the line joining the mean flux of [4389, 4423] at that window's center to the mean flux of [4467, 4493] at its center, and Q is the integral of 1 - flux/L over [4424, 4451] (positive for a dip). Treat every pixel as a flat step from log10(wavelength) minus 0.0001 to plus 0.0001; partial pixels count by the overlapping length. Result 1.6 angstrom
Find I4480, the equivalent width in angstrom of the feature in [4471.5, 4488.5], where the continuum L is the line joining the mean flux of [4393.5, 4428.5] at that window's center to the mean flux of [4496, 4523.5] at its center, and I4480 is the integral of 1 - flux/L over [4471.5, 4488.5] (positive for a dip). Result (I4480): -0.3 angstrom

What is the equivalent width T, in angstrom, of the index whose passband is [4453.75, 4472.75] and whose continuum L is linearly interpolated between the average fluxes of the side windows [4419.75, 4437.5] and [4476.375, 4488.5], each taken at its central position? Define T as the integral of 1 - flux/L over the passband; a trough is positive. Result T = 3.0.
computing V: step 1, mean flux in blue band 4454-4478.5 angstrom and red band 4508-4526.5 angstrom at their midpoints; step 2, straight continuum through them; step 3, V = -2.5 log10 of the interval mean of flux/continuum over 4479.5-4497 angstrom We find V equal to -0.04 mag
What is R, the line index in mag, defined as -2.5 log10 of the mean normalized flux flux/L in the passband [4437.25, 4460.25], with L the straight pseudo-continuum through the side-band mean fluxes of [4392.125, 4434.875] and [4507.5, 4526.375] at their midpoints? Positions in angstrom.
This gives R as 0.08 mag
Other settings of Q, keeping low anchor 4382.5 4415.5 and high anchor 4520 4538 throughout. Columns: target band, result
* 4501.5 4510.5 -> -3.20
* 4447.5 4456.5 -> -0.32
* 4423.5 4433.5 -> -0.10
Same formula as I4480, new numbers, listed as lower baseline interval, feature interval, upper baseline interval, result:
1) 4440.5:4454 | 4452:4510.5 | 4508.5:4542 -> -0.44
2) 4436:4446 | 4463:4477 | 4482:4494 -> -0.46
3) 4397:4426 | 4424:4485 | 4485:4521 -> 4.40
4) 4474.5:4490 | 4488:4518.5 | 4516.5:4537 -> -2.80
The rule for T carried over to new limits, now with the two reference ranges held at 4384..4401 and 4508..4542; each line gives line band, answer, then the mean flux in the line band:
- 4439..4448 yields -1.1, 9.92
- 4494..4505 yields -1.2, 11.2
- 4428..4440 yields 0.7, 8.12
